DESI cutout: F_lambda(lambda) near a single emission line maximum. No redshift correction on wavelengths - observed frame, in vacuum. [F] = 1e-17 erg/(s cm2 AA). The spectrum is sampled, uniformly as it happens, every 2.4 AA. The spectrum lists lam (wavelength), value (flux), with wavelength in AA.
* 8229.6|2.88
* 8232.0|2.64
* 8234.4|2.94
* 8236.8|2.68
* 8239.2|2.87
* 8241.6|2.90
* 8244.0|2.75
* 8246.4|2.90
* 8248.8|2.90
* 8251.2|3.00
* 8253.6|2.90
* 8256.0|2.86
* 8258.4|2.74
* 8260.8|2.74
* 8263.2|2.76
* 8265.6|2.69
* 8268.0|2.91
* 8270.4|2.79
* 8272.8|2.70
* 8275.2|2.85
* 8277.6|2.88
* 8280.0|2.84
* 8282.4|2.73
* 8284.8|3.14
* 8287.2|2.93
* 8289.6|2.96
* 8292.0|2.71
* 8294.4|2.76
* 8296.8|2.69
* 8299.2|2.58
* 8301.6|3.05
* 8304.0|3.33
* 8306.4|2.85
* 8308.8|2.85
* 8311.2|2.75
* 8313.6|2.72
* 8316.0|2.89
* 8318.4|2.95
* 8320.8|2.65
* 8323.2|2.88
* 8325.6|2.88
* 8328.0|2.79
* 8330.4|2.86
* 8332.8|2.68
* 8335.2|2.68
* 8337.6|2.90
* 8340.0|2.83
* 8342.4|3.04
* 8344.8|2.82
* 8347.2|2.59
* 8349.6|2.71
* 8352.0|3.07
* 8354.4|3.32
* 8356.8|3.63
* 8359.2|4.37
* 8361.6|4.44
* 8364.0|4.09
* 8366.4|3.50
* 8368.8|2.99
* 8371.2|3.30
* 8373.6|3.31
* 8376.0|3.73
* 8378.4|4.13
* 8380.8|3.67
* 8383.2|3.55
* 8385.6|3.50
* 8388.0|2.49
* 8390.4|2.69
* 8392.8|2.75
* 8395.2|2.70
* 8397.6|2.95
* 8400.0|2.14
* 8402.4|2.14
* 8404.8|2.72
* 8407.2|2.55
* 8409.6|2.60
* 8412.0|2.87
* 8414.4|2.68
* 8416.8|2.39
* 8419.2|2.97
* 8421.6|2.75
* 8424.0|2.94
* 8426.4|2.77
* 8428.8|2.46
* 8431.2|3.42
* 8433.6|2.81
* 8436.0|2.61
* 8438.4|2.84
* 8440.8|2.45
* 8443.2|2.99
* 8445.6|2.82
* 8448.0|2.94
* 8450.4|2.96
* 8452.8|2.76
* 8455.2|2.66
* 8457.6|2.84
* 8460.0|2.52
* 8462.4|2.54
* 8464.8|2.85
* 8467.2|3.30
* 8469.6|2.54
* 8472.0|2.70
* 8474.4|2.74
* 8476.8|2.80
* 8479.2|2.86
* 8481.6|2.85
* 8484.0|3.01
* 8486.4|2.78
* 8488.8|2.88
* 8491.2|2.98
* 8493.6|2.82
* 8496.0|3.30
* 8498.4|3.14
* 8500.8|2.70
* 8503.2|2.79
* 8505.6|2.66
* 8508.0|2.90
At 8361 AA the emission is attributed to [S II]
